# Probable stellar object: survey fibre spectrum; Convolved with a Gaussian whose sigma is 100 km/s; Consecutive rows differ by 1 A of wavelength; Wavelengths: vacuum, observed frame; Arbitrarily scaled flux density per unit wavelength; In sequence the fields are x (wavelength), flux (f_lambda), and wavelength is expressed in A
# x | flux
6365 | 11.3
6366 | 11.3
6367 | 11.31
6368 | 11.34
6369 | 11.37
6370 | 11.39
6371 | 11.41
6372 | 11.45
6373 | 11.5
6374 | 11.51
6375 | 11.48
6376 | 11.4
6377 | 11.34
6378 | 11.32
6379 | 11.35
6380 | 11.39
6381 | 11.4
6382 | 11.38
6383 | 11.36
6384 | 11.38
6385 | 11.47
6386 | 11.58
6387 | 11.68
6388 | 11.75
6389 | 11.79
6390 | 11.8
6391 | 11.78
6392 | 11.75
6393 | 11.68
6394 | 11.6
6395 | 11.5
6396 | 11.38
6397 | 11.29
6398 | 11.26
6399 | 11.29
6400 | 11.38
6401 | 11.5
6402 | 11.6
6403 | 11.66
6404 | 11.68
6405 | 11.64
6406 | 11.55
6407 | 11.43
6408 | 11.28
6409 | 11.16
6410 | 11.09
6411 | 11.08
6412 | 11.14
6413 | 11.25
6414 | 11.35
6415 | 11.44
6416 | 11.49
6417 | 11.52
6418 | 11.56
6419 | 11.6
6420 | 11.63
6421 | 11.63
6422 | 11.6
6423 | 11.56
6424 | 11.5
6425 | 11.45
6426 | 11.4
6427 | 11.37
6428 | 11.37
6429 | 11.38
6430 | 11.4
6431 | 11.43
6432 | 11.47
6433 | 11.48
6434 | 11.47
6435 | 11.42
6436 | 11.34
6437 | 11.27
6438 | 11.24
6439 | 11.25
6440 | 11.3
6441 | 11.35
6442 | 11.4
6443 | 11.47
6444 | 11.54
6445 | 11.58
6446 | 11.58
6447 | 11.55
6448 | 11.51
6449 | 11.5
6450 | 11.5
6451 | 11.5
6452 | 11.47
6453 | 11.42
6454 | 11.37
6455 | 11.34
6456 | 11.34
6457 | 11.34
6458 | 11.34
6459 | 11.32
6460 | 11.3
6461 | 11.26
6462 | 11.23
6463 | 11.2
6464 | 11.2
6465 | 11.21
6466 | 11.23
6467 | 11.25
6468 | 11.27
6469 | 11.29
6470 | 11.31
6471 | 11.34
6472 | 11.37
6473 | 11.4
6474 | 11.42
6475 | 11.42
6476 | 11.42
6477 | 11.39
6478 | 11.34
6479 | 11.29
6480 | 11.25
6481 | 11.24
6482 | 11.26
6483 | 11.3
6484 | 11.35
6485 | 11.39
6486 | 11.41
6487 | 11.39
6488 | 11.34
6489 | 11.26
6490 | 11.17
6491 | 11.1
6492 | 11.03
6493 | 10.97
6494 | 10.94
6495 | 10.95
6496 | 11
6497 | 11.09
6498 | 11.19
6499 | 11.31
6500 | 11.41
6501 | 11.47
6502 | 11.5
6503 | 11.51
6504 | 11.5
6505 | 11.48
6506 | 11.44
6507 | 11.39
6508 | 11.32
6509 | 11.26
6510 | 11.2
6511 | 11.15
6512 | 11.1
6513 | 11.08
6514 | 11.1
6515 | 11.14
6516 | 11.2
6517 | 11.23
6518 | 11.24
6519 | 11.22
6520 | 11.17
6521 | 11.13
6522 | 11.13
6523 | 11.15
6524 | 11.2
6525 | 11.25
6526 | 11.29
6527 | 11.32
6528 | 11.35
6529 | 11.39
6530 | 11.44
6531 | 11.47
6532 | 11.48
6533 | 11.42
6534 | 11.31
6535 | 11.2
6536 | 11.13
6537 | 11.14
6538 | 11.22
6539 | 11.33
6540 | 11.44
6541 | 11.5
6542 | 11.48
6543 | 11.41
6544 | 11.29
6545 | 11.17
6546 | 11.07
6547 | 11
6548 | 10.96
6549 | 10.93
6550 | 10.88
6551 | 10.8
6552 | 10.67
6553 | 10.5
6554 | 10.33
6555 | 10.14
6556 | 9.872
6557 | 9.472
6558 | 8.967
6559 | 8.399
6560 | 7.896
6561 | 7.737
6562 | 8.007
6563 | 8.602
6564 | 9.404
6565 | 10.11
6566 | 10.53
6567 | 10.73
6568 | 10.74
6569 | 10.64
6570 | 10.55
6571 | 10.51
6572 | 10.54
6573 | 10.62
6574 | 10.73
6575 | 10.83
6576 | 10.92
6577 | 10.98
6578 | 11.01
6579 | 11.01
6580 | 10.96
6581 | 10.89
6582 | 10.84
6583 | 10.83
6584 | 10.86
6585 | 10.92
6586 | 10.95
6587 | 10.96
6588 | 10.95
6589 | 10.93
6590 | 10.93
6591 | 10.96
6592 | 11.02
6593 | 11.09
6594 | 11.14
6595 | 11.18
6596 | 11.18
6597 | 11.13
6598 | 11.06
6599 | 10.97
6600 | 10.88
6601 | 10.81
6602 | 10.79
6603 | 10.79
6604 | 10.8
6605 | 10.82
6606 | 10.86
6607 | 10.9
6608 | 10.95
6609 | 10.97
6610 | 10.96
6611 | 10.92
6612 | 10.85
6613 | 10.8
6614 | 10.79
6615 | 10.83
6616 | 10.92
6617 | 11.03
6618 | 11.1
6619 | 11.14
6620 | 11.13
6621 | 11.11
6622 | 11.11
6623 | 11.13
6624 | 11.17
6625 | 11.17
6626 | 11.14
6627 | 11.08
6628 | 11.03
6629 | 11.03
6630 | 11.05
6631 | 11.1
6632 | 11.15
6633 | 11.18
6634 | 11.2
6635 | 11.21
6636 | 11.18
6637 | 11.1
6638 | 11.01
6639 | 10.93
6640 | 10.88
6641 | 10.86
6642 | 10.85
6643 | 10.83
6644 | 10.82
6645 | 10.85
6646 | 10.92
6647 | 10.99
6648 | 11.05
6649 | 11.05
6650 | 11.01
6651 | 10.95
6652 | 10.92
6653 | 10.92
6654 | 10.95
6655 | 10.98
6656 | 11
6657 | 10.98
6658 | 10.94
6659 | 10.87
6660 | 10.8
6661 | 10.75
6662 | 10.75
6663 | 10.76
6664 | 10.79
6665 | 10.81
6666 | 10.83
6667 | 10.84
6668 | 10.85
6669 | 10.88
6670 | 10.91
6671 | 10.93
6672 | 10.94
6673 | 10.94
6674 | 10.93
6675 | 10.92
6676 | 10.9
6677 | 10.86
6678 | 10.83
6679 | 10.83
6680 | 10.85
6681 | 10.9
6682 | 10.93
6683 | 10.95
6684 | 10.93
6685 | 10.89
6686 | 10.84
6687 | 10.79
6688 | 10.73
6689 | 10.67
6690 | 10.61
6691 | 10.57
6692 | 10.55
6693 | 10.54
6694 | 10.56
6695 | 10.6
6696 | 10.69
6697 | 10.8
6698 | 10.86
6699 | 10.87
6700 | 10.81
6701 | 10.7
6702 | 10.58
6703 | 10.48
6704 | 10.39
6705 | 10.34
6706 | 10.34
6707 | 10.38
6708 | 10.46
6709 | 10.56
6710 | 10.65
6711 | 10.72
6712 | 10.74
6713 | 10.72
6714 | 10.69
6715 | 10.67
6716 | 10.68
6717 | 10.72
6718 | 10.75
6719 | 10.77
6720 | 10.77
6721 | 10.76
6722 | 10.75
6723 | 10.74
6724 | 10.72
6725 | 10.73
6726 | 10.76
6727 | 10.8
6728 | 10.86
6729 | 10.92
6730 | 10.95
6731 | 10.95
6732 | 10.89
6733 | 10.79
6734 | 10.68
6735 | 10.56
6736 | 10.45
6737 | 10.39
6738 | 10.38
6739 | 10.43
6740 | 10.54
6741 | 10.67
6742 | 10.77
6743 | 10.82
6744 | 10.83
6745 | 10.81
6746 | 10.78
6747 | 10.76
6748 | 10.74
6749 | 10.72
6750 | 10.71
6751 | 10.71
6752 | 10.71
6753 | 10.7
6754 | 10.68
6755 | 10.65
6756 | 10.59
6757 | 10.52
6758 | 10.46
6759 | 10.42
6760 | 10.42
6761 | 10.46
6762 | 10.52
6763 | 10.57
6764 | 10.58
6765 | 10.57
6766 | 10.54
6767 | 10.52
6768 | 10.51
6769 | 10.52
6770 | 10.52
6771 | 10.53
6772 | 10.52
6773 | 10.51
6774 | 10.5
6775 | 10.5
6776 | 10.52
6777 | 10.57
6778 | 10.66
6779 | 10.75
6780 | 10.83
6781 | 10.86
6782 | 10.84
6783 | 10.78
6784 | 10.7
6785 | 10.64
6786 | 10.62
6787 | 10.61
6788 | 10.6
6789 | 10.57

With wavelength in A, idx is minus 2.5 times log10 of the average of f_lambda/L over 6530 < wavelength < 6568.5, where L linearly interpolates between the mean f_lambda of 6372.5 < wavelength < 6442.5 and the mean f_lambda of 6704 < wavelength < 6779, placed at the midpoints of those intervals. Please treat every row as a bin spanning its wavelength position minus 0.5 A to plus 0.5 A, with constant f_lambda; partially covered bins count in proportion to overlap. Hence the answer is 0.06 mag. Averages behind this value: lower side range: 11.5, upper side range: 10.6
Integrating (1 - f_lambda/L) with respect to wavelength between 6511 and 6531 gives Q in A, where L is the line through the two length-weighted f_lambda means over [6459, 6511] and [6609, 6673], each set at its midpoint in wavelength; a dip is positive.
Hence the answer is 0.0 A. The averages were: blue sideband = 11.3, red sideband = 11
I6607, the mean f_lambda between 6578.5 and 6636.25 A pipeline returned 11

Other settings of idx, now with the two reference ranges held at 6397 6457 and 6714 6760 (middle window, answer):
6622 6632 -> -0.015 mag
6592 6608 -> 0.006 mag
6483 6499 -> 0.009 mag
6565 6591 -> 0.027 mag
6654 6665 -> 0.002 mag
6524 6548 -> -0.012 mag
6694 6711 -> 0.018 mag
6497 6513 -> -0.009 mag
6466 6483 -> -0.001 mag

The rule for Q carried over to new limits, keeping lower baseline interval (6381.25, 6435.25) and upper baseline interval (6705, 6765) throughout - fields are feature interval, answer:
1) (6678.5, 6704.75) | 0.1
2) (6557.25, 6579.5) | 2.2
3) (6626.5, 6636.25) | -0.2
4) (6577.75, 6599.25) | 0.1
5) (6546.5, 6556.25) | 0.4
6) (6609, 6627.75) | -0.1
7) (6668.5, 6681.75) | -0.1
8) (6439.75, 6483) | -0.1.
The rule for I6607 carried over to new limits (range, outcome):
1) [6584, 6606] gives 11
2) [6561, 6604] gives 10.7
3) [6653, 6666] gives 10.9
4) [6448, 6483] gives 11.3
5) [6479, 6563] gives 11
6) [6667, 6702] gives 10.8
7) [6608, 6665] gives 11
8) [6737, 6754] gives 10.7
